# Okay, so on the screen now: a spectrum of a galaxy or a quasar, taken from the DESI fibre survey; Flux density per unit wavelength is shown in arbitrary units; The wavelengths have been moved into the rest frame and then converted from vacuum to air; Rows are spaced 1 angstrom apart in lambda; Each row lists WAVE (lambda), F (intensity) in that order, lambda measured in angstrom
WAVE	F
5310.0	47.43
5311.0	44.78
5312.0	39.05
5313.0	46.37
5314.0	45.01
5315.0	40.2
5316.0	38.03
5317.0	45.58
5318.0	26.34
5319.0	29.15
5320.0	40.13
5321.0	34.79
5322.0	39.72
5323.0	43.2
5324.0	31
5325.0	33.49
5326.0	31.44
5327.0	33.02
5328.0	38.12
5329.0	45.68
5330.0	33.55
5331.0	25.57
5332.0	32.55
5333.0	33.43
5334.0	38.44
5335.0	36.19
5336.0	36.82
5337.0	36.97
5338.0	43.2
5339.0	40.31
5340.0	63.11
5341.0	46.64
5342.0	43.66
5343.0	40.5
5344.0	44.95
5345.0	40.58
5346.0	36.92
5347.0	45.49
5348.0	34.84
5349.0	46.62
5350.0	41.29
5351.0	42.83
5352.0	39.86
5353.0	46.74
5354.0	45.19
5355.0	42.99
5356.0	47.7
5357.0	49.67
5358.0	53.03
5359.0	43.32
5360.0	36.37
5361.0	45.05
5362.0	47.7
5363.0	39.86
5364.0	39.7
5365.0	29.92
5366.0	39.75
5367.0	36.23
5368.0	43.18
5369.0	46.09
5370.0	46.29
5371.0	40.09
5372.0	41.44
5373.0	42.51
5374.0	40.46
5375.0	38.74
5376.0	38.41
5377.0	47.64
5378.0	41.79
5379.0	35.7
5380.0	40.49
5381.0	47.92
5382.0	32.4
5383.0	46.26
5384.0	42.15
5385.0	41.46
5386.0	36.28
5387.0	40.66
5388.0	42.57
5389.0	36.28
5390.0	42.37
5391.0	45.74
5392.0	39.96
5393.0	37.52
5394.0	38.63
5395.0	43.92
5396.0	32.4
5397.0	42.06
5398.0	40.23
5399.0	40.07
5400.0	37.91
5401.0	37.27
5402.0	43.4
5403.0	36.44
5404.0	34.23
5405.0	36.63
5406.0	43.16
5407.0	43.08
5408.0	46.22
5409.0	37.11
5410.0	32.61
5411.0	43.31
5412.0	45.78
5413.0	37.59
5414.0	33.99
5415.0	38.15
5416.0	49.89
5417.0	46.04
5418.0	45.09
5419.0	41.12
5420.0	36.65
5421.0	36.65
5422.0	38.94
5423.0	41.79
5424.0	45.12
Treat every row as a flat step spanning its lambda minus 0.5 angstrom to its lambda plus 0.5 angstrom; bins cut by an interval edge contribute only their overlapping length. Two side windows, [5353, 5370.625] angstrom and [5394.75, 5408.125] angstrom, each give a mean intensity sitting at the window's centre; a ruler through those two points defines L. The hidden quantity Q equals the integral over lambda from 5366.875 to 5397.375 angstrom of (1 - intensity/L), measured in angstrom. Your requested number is 0.3 angstrom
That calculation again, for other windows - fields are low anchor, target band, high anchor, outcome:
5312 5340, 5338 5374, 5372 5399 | -3.8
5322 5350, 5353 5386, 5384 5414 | -2.2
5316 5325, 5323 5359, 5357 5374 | -1.6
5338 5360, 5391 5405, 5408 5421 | 0.9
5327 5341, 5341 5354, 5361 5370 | -0.9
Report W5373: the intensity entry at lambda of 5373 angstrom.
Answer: 42.51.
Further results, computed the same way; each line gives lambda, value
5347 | 45.49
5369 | 46.09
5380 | 40.49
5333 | 33.43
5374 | 40.46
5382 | 32.4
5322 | 39.72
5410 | 32.61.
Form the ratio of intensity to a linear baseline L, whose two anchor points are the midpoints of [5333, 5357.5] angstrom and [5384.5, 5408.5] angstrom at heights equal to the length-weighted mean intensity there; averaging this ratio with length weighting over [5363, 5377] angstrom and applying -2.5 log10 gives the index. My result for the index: 0.02 mag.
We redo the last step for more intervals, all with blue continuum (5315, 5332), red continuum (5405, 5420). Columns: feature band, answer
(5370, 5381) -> -0.06 mag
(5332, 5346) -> -0.13 mag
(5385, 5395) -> -0.01 mag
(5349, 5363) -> -0.18 mag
